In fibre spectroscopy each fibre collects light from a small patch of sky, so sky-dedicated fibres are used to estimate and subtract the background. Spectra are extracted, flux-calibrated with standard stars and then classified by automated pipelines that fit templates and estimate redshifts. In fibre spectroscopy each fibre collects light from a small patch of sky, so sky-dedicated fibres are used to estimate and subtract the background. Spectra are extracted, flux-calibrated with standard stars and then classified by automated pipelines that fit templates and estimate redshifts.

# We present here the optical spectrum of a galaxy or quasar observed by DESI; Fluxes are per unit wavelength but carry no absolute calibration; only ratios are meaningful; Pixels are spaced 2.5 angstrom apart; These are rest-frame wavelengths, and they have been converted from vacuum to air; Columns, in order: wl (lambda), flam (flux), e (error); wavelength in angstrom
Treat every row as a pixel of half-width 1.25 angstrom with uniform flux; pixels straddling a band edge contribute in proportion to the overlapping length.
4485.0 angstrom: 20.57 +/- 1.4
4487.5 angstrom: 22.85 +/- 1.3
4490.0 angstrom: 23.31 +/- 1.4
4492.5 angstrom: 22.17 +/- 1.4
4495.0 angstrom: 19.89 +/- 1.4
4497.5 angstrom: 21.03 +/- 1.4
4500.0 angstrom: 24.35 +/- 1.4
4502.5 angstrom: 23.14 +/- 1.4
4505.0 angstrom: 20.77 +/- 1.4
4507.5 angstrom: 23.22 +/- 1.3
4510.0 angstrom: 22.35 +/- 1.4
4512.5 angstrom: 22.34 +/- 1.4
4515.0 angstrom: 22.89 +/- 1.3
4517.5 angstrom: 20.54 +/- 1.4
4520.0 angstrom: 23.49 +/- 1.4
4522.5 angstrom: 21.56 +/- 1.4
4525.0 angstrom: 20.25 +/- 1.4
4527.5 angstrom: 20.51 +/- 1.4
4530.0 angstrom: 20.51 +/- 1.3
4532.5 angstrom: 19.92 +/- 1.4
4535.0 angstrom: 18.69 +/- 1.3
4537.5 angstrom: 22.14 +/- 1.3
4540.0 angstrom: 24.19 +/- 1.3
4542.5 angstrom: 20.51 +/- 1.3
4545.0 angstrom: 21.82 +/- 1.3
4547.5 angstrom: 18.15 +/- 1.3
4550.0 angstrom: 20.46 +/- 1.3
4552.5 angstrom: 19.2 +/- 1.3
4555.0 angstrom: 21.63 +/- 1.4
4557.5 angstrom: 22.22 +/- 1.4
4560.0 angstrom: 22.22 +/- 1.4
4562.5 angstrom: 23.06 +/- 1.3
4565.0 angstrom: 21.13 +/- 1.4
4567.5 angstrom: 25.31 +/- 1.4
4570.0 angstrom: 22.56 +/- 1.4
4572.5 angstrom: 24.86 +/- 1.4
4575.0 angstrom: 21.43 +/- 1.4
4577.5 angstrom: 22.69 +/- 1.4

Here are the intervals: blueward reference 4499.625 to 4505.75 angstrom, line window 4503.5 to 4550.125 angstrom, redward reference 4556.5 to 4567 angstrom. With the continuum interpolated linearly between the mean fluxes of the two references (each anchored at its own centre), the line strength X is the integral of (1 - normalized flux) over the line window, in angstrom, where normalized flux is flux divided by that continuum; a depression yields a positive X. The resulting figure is 2.6 angstrom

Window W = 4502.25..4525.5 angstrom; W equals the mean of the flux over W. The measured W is 22.1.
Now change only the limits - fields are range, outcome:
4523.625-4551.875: 20.6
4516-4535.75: 20.8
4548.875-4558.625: 20.9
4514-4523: 22.1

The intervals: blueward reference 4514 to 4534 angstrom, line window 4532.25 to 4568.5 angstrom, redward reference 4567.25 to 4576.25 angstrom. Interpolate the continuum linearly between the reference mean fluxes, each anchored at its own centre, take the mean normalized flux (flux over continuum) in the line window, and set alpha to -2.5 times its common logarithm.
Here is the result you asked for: 0.05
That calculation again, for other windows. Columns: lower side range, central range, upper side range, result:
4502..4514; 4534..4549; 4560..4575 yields 0.09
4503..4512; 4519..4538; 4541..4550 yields 0.02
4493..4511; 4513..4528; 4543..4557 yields -0.01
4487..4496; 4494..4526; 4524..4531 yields -0.04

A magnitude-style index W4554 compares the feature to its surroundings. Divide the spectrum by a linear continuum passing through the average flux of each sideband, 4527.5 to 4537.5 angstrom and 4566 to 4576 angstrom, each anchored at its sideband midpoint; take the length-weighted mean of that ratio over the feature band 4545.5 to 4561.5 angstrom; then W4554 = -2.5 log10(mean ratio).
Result 0.06 mag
